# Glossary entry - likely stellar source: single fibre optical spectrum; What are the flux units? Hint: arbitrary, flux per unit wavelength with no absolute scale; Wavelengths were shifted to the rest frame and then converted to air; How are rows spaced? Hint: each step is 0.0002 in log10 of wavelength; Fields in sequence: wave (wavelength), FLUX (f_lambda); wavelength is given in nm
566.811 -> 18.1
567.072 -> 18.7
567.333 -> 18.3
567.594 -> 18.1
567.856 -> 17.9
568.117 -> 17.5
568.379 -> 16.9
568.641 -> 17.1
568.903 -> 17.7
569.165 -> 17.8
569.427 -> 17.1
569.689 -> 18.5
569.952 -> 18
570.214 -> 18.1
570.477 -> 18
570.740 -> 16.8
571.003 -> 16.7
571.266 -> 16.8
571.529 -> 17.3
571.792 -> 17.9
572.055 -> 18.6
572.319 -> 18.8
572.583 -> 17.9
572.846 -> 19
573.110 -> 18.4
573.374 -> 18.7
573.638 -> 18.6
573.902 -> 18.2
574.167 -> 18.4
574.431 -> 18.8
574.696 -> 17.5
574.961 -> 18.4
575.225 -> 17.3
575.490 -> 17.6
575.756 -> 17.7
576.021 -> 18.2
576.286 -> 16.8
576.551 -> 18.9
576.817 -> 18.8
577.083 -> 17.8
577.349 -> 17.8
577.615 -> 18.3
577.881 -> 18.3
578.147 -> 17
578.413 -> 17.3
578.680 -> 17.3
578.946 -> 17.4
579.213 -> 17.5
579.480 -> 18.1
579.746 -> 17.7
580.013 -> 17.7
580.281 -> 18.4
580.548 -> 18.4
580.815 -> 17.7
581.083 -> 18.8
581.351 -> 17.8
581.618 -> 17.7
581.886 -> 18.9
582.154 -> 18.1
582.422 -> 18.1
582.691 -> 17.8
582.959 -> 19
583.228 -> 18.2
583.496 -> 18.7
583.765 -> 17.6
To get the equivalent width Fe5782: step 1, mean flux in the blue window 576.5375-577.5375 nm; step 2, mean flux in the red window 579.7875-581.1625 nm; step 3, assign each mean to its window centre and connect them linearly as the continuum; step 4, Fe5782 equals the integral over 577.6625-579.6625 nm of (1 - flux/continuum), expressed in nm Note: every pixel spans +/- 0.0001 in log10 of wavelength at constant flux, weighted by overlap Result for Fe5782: 0.066 nm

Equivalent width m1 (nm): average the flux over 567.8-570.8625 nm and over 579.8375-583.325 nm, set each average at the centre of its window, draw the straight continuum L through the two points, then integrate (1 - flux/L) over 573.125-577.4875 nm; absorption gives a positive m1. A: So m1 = -0.05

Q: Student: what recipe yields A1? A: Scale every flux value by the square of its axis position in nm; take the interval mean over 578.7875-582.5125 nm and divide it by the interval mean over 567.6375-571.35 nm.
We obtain 1.07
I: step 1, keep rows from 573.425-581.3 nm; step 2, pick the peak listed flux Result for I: 18.9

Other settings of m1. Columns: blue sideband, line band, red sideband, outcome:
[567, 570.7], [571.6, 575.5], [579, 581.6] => -0.089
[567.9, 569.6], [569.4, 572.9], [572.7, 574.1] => 0.037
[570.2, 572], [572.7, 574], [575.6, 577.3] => -0.069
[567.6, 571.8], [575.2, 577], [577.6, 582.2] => -0.018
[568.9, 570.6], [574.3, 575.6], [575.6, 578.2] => 0.003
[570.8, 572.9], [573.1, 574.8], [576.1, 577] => -0.040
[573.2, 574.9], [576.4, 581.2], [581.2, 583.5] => 0.090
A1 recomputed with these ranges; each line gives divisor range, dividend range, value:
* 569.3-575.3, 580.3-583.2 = 1.05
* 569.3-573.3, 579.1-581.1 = 1.04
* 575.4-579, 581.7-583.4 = 1.05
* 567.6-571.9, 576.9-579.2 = 1.04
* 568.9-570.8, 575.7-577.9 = 1.04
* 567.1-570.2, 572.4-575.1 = 1.05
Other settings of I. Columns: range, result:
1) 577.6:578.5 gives 18.3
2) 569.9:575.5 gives 19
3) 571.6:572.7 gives 18.8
